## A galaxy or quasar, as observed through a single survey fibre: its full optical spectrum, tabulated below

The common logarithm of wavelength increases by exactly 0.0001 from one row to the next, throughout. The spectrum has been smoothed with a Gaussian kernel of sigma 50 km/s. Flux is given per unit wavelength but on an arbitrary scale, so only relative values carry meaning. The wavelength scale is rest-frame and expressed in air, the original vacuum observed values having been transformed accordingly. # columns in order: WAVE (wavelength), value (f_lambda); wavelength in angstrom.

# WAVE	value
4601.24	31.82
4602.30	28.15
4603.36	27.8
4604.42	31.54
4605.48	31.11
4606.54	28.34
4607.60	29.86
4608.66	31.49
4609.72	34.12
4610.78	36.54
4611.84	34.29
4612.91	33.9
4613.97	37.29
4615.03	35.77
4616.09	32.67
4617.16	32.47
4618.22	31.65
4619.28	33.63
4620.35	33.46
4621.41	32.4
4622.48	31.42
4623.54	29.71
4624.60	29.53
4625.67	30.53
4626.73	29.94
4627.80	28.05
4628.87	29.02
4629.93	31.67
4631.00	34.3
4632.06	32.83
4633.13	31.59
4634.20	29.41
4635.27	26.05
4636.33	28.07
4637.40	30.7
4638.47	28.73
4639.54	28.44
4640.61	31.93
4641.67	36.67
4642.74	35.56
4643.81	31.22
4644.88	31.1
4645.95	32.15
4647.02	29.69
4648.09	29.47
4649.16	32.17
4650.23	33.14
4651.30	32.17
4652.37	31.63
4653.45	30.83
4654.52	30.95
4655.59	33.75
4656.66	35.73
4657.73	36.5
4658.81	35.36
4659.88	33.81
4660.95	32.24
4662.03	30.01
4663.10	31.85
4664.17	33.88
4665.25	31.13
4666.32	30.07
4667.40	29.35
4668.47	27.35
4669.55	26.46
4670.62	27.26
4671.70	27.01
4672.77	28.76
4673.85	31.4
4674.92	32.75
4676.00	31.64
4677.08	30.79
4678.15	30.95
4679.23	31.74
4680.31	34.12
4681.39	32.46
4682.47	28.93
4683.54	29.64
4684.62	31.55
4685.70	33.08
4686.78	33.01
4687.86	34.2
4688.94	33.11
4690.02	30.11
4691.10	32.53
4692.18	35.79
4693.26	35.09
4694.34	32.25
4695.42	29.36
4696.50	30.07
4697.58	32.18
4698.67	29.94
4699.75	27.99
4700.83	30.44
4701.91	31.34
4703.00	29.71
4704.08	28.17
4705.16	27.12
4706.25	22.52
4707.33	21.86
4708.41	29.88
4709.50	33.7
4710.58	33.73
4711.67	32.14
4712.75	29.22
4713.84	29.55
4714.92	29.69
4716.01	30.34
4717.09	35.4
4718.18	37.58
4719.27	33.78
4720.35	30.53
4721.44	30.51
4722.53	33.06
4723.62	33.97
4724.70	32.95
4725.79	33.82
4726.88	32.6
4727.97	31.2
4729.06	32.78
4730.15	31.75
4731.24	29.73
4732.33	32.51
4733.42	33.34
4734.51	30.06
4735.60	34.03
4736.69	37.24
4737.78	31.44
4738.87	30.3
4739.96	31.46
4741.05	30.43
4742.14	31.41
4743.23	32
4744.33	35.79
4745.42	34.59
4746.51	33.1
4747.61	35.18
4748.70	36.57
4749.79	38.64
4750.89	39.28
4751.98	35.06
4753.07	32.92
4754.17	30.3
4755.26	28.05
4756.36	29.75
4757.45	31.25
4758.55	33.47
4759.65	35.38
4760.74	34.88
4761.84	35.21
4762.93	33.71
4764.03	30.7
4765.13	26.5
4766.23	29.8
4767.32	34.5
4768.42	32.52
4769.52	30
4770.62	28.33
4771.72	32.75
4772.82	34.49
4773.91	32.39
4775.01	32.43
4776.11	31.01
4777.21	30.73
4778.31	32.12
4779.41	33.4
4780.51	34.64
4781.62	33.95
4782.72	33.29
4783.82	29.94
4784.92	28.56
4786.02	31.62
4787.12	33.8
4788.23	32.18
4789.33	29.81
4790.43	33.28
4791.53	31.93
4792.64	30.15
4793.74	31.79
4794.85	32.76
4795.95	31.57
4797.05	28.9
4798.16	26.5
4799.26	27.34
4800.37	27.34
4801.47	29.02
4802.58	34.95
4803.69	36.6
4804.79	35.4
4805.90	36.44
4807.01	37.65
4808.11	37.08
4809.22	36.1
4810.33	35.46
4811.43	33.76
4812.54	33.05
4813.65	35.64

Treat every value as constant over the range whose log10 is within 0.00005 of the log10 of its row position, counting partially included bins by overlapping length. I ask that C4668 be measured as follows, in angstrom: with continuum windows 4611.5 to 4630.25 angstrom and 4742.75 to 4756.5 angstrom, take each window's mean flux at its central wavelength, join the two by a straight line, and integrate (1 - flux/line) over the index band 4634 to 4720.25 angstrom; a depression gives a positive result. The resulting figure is 4.7 angstrom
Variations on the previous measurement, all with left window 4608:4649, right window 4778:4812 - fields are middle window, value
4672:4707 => 1.2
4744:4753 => -1.0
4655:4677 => 0.4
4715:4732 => -0.2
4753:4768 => 0.2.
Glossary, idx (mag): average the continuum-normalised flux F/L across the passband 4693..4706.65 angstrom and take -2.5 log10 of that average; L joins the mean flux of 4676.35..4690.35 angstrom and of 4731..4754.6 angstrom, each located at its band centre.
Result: 0.09 mag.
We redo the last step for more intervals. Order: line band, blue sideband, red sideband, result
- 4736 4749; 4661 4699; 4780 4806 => -0.06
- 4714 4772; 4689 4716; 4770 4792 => -0.05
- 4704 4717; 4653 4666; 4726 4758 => 0.13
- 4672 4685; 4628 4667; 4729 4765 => 0.03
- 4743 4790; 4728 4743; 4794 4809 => -0.01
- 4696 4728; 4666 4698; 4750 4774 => 0.03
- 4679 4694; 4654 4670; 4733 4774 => -0.01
